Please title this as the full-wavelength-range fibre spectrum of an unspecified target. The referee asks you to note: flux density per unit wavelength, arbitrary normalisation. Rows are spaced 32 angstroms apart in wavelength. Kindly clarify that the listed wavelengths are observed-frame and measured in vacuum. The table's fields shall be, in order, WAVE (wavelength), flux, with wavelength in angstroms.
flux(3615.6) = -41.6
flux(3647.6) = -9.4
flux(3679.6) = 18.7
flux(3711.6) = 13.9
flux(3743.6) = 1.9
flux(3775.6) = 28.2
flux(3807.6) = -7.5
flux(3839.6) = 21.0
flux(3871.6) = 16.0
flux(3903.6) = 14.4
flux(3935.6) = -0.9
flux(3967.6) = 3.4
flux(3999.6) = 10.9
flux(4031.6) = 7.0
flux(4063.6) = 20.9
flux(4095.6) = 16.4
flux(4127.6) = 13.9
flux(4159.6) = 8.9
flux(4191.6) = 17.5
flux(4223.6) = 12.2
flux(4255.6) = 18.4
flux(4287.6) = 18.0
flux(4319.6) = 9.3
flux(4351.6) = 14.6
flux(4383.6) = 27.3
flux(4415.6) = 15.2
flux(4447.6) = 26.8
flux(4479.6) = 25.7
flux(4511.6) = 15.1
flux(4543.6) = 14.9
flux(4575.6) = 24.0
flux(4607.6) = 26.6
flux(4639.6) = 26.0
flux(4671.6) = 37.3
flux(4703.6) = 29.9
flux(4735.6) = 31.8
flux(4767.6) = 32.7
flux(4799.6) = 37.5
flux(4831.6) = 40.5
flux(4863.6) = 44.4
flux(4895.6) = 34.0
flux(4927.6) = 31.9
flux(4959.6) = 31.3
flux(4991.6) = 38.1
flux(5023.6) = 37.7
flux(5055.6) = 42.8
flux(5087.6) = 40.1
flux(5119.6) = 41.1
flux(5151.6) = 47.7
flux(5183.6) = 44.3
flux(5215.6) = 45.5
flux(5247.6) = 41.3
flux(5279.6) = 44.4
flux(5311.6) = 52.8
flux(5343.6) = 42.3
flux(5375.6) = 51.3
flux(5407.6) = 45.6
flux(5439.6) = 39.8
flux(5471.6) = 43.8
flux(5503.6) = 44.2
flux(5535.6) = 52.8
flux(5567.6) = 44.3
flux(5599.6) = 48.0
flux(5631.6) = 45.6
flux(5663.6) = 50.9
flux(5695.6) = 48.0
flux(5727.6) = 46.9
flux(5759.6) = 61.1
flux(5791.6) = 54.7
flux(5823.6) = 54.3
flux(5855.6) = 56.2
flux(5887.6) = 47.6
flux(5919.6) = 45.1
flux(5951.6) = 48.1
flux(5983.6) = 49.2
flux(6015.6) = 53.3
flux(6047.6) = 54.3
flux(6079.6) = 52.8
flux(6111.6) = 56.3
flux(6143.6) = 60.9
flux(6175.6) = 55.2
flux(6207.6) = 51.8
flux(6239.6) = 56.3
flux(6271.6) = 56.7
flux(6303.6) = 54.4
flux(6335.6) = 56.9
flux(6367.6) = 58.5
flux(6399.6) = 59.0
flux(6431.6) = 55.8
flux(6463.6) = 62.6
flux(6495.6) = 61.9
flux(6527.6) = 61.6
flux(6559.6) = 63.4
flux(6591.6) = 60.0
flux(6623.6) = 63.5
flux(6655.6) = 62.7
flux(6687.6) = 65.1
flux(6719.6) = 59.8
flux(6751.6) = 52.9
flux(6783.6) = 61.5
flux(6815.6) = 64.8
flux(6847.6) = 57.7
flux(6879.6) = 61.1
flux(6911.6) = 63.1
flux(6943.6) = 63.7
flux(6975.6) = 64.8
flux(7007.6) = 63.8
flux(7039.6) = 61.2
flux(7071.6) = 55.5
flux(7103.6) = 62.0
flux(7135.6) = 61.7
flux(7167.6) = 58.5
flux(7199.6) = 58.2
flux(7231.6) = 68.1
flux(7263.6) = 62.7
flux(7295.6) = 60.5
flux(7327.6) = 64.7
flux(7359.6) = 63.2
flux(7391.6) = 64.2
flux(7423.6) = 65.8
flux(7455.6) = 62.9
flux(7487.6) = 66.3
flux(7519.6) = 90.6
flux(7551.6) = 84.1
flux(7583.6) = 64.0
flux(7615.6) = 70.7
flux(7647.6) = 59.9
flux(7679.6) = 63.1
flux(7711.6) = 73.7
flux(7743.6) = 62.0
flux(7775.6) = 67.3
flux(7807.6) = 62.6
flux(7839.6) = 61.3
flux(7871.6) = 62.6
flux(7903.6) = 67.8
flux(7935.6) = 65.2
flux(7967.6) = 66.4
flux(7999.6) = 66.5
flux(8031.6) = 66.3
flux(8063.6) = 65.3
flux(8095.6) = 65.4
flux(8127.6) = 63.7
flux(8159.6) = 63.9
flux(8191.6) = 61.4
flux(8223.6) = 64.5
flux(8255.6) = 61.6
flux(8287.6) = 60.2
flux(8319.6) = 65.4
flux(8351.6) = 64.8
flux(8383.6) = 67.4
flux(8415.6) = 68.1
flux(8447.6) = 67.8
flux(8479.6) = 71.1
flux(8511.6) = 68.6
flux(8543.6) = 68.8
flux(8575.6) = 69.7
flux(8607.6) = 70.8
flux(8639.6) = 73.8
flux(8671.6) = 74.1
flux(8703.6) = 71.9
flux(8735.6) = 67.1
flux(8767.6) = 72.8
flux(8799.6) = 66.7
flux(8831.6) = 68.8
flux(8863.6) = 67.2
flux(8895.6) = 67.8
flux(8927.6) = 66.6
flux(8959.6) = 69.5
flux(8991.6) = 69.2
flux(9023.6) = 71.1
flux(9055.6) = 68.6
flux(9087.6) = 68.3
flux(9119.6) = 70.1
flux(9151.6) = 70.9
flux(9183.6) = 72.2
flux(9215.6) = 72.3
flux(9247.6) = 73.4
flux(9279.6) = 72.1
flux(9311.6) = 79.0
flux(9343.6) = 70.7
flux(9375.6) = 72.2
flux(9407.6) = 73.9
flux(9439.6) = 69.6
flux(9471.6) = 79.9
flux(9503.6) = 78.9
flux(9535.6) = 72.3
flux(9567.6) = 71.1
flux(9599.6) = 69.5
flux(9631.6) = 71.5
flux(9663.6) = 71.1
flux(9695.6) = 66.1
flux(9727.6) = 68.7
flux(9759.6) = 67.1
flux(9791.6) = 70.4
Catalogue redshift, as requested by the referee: 0.147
